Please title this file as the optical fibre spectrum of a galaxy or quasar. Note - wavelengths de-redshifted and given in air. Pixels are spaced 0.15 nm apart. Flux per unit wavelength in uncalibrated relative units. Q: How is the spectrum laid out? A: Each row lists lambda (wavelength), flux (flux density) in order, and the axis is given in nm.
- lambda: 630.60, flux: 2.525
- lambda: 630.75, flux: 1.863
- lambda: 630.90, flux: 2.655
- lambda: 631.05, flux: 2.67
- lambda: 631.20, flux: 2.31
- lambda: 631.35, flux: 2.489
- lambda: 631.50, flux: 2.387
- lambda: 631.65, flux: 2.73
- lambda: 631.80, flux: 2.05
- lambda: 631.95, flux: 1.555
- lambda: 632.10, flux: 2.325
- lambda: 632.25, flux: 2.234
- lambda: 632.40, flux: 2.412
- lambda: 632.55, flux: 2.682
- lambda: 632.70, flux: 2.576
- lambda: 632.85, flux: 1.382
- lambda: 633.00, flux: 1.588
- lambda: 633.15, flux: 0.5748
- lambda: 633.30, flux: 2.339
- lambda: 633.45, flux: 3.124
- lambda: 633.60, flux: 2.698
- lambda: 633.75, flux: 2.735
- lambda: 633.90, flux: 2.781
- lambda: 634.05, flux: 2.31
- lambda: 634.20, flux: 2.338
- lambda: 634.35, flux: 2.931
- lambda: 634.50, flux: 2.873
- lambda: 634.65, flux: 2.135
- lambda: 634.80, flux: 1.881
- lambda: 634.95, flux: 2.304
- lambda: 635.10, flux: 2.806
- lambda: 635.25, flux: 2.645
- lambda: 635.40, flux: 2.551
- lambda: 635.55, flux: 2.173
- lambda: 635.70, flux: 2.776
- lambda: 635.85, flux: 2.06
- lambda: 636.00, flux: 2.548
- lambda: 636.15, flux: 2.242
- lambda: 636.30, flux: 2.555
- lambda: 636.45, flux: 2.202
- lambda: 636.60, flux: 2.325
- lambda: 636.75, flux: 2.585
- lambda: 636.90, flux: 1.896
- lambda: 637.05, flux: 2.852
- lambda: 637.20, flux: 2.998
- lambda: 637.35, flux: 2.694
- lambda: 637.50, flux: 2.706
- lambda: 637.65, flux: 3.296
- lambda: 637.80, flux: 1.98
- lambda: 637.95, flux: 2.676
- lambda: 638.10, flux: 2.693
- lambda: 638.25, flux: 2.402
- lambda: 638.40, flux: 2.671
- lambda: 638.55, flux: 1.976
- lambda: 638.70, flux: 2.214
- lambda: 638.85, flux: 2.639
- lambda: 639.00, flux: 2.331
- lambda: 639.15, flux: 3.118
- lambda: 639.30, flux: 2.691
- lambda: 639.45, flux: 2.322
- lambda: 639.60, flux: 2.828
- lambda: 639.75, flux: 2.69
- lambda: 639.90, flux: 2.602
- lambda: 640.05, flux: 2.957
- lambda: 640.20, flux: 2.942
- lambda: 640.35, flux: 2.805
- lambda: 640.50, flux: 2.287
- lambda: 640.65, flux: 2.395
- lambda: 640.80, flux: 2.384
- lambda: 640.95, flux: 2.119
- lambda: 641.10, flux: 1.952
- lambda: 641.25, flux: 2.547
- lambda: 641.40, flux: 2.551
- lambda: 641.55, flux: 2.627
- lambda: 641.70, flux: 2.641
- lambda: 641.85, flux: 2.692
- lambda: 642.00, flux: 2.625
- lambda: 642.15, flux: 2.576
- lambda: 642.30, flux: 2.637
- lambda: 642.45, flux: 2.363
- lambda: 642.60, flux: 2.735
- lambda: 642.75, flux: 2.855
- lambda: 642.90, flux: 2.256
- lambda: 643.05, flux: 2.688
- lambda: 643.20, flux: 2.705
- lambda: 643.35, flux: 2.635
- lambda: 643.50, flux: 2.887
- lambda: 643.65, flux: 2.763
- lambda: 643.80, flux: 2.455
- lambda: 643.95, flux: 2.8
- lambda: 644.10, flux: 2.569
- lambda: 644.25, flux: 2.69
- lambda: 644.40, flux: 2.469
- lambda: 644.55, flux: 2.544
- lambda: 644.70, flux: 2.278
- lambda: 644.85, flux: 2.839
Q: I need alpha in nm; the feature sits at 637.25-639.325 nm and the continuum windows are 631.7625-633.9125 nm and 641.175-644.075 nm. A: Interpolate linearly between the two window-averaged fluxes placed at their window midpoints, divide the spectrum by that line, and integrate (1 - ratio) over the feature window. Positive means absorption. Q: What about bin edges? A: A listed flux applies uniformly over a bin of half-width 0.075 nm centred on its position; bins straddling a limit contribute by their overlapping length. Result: -0.12 nm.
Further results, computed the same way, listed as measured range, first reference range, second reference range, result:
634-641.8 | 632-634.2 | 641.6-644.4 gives -0.23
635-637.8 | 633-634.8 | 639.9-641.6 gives -0.12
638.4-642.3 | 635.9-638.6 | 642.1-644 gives 0.06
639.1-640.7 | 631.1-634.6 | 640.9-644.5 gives -0.12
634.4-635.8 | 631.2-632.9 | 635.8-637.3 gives -0.05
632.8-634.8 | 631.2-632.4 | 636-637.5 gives 0.06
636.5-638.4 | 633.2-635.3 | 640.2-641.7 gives -0.07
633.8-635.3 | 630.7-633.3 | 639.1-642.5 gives -0.15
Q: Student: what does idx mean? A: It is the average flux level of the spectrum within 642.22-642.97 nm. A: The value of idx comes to 2.57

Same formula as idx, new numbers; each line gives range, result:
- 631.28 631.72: 2.53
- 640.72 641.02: 2.26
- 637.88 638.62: 2.49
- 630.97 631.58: 2.47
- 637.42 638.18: 2.67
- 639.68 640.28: 2.8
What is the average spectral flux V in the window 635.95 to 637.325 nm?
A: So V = 2.47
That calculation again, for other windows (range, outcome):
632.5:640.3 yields 2.48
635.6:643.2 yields 2.54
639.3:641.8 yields 2.55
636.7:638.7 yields 2.56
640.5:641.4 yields 2.3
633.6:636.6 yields 2.47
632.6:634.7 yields 2.32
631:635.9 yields 2.35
